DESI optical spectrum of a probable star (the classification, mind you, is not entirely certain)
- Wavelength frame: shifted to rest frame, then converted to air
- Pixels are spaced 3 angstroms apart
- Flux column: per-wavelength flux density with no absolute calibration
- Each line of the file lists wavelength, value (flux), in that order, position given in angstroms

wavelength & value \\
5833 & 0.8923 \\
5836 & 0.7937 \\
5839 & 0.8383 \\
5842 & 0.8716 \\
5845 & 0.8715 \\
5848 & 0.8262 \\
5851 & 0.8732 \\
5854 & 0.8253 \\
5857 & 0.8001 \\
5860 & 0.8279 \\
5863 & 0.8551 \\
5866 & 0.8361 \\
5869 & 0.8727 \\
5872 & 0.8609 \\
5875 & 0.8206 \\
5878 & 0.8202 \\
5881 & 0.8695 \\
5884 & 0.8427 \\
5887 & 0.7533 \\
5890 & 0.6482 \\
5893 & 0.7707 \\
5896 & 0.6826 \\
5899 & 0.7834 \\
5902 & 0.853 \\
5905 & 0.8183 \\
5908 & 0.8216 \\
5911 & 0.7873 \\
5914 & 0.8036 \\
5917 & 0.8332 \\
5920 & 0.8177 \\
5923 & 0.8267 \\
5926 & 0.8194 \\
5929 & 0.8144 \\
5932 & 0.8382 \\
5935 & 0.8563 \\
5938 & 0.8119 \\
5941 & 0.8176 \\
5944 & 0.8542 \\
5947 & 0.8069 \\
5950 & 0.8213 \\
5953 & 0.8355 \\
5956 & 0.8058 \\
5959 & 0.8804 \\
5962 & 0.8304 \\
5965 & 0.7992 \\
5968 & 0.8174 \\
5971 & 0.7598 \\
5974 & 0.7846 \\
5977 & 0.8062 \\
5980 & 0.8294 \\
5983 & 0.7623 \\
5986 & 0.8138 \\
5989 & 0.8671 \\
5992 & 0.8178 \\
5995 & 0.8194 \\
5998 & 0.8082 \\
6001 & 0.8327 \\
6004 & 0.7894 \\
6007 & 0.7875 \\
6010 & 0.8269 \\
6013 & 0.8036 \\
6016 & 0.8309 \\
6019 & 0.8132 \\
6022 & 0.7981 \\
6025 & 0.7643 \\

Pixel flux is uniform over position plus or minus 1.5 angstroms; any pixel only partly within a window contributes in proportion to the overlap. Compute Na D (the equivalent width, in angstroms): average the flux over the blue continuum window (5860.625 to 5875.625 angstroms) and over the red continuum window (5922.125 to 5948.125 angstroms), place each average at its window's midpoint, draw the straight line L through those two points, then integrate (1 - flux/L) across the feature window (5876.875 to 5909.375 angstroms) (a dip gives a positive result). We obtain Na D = 2.1 angstroms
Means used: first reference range 0.85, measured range 0.787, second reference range 0.828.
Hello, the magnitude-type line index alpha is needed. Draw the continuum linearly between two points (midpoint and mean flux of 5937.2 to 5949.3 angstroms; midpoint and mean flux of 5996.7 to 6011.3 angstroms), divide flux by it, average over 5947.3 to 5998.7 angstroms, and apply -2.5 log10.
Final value 0.001 mag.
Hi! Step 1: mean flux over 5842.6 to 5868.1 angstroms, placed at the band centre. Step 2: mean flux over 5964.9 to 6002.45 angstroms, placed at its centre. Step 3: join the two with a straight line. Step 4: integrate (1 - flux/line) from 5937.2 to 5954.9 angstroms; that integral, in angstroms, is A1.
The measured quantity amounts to -0.1 angstroms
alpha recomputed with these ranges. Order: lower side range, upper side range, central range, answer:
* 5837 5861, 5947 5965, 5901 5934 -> 0.016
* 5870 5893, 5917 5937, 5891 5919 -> 0.031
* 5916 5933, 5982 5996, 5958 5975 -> 0.012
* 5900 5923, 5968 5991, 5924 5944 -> -0.019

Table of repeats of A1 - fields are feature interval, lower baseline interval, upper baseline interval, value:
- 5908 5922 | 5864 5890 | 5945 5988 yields 0.12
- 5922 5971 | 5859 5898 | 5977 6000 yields -0.81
